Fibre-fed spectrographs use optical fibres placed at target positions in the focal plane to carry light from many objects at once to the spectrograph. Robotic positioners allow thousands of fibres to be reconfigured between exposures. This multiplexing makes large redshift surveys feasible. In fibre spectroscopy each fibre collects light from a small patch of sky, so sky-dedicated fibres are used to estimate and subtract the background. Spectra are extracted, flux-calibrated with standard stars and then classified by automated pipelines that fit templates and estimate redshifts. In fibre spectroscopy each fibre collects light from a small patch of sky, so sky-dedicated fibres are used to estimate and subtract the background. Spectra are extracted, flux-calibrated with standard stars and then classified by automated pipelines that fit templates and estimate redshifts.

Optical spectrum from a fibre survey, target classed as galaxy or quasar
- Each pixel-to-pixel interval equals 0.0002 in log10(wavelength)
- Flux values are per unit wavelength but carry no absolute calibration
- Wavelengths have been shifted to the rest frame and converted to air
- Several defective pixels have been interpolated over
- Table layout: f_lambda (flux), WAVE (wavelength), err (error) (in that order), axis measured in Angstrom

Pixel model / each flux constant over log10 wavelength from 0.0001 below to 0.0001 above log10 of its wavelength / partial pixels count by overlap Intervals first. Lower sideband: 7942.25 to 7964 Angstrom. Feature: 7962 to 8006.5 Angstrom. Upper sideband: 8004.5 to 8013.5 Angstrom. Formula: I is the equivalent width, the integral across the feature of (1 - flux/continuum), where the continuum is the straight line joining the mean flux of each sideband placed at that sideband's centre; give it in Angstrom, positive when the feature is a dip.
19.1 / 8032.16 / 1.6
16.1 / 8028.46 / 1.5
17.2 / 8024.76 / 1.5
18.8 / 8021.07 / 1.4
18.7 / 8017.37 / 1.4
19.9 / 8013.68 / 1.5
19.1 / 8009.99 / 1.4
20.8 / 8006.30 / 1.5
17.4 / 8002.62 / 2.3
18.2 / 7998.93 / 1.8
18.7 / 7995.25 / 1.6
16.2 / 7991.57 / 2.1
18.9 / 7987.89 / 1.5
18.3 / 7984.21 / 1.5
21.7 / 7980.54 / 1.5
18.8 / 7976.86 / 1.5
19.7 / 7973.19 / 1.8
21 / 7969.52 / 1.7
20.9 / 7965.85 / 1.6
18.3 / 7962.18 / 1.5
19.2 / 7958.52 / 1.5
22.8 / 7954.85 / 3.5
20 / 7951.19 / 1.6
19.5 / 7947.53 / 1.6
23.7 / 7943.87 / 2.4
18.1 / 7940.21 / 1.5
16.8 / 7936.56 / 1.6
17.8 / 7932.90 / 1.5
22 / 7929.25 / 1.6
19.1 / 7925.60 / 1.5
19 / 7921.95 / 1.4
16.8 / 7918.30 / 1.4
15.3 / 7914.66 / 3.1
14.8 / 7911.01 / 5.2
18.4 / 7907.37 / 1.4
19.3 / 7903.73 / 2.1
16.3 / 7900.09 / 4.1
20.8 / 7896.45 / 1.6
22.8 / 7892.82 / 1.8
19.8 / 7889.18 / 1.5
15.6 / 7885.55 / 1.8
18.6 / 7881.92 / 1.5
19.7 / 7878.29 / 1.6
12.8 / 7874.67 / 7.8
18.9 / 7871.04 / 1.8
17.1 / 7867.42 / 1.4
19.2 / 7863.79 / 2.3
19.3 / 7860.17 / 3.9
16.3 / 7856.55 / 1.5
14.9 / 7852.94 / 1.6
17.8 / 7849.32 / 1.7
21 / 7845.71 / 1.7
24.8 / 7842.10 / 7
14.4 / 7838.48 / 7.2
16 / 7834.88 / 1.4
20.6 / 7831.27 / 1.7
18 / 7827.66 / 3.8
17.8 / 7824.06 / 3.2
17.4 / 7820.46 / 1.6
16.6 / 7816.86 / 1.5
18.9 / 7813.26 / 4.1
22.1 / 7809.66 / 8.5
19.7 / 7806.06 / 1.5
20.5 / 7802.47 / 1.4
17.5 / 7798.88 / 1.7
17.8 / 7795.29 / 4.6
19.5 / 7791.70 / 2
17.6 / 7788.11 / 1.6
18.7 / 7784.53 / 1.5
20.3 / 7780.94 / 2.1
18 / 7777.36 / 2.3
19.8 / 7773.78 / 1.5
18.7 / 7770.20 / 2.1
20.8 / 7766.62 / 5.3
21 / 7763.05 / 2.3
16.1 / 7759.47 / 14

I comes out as 2.4 Angstrom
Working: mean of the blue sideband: 20.6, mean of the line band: 19.1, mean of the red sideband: 19.9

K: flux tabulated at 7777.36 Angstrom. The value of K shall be 18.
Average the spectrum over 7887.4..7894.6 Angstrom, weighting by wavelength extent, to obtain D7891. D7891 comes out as 21.3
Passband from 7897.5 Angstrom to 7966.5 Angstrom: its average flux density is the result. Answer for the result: 18.8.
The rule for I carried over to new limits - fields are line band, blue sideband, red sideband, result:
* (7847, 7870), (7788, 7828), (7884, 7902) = 1.7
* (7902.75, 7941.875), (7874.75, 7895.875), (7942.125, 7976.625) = 3.5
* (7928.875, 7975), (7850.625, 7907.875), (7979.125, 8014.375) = -3.4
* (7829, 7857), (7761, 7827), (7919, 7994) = 1.2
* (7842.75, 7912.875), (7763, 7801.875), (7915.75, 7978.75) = 4.2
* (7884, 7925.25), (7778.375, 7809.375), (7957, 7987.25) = 2.8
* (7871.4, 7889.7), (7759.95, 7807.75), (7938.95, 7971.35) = 2.4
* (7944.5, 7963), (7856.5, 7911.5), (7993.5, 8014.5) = -1.6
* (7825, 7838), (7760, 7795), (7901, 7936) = 0.6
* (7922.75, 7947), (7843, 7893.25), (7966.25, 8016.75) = -1.1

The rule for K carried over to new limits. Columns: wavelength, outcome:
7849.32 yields 17.8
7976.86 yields 18.8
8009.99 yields 19.1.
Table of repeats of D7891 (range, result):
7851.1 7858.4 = 15.6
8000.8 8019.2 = 19.2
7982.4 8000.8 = 18.1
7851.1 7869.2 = 17.4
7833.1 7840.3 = 15.2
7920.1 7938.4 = 18.9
